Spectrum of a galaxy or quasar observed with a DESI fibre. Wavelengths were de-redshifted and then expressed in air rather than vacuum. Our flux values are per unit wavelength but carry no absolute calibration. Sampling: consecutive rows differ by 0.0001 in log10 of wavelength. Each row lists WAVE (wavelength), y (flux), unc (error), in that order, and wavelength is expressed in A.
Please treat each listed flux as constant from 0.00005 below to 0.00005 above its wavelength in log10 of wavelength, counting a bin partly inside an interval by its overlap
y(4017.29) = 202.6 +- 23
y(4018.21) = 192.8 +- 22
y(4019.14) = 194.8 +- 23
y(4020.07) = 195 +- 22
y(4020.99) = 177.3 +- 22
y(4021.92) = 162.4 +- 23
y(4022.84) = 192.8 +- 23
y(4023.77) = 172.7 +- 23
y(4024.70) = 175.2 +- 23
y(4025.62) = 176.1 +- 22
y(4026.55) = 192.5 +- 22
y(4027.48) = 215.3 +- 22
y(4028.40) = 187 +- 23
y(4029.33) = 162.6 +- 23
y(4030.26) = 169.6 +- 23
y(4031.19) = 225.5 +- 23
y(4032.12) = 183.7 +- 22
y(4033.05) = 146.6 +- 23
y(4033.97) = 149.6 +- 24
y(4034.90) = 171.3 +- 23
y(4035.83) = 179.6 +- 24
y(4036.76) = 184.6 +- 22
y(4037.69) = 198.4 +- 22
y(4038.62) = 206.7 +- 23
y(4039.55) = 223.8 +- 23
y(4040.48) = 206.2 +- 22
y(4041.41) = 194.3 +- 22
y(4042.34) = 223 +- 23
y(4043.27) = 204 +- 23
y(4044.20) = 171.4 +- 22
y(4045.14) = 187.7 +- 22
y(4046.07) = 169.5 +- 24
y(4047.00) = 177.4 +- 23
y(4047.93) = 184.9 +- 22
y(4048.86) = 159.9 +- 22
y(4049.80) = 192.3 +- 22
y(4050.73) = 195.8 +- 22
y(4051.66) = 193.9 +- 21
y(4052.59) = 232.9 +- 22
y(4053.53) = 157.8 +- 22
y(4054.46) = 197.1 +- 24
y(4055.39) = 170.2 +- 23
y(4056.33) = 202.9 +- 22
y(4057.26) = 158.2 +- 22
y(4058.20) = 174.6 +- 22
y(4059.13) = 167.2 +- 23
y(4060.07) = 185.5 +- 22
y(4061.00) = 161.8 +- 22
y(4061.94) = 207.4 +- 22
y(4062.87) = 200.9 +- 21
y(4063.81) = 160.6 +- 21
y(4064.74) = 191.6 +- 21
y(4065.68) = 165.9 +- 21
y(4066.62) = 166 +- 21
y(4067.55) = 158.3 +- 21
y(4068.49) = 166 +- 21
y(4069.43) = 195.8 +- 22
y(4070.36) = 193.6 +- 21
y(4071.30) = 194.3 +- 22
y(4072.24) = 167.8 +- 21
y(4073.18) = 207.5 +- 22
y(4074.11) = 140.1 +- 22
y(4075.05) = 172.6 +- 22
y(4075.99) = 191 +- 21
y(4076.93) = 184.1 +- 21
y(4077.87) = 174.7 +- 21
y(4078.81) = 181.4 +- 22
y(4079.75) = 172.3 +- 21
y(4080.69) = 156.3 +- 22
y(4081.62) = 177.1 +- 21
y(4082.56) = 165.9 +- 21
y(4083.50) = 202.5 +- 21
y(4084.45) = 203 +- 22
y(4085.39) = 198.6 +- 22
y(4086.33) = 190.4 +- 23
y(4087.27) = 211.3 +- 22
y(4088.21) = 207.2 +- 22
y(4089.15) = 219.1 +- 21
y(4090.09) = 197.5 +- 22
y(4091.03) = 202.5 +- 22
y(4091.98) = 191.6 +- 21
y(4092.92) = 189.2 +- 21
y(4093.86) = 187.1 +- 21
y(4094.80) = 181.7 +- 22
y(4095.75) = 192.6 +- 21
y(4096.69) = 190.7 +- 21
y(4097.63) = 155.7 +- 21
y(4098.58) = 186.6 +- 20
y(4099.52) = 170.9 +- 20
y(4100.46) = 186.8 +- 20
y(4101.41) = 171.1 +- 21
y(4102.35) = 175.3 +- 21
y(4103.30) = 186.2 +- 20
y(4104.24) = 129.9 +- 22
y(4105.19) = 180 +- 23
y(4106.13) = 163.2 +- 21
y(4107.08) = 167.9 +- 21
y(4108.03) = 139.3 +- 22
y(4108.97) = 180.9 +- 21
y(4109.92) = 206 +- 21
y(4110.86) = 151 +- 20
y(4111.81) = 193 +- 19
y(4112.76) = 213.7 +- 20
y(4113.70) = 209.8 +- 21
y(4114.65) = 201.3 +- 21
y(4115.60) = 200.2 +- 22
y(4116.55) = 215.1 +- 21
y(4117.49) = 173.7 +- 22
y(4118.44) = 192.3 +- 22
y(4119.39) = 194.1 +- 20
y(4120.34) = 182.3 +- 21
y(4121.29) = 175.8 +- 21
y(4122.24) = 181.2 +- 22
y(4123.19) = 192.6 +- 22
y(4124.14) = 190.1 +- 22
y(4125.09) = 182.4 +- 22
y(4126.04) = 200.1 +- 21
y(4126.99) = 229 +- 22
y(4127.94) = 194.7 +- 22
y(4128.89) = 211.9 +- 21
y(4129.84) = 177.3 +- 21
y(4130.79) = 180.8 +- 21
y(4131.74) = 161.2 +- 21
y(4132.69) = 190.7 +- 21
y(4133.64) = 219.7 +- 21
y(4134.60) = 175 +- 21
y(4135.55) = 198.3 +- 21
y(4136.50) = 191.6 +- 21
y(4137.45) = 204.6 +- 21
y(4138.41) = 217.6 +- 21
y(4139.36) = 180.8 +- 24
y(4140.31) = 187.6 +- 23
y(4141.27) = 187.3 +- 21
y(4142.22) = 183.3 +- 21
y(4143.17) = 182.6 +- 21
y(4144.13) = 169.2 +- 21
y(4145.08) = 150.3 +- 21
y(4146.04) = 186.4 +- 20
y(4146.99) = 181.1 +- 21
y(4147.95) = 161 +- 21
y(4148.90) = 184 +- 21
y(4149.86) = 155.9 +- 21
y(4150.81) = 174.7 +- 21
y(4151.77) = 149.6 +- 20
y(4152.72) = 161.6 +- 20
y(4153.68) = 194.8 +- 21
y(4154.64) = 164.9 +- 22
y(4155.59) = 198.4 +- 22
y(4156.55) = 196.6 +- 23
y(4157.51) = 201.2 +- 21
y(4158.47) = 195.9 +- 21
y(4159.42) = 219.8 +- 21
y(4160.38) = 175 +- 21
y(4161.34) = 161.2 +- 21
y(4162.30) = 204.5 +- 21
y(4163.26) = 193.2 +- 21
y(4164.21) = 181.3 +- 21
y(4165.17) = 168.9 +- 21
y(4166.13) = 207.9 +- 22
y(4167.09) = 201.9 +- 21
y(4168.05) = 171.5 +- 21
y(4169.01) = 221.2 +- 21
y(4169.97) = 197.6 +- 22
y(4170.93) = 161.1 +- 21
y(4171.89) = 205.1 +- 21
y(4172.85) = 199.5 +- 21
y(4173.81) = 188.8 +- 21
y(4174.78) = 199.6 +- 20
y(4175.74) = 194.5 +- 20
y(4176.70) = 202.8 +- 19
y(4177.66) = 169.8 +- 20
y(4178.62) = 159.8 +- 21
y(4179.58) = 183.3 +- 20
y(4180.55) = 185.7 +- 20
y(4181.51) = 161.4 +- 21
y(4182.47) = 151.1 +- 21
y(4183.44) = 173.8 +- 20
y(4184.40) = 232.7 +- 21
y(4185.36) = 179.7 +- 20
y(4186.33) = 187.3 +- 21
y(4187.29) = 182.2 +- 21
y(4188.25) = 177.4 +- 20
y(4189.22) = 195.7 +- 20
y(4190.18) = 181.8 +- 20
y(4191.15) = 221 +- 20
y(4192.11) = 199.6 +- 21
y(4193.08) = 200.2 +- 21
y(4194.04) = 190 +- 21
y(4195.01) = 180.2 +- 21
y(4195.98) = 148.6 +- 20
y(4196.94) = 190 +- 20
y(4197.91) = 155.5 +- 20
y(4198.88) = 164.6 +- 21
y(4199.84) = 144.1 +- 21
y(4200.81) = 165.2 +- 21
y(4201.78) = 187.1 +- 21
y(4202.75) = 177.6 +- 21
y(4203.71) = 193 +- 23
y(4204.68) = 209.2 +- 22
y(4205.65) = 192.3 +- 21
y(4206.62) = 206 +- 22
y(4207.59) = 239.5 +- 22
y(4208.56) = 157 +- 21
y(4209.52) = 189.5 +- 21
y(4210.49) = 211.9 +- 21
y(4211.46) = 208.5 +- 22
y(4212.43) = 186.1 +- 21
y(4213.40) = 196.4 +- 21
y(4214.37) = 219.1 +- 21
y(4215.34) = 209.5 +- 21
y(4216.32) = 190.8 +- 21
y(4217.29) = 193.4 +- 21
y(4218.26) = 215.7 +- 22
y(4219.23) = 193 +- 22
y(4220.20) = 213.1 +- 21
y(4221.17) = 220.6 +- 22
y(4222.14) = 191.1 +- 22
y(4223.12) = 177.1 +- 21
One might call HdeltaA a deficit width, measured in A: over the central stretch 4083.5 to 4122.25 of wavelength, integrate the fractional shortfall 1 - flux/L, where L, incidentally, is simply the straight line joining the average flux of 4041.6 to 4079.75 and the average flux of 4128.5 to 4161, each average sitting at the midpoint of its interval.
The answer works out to -0.7 A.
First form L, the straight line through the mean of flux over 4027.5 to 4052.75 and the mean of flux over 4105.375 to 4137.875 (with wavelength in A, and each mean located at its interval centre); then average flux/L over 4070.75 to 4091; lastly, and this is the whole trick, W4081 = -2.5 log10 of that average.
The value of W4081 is 0.011 mag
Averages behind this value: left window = 188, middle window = 187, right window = 189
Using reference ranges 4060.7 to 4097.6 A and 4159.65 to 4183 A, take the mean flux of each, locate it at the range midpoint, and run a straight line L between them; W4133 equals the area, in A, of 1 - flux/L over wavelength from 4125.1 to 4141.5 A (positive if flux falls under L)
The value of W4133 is -0.80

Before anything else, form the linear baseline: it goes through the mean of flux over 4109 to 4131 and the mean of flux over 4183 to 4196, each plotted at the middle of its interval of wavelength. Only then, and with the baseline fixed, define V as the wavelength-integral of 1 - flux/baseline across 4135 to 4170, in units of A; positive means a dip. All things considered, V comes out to 1.2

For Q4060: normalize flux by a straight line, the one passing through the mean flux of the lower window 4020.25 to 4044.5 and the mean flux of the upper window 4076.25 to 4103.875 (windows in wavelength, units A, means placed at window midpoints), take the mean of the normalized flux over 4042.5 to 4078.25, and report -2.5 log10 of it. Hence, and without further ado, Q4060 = 0.03 mag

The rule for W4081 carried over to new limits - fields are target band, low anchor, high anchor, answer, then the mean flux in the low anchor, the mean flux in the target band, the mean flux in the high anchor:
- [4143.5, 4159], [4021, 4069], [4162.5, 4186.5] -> 0.06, 183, 177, 187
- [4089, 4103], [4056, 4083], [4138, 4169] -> -0.04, 177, 186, 183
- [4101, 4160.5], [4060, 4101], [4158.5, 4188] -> 0.01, 184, 185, 188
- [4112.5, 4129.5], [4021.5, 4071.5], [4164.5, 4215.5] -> -0.06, 184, 196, 188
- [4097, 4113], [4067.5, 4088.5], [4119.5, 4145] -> 0.08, 183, 174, 190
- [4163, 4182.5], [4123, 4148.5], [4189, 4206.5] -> -0.01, 188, 187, 183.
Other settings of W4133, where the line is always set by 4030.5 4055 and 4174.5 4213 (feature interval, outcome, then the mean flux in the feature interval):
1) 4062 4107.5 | 1.48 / 182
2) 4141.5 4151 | 0.70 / 173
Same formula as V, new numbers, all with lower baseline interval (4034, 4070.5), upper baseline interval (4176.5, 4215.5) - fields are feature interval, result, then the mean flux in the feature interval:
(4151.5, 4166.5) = 0.00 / 186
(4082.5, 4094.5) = -0.82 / 198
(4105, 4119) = -0.02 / 186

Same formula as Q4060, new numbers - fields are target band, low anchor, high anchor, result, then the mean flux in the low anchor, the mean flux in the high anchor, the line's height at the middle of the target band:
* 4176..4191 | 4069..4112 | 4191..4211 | 0.02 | 182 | 186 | 186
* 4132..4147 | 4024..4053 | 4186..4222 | 0.02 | 188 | 192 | 190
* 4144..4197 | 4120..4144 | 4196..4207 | 0.00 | 191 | 179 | 184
